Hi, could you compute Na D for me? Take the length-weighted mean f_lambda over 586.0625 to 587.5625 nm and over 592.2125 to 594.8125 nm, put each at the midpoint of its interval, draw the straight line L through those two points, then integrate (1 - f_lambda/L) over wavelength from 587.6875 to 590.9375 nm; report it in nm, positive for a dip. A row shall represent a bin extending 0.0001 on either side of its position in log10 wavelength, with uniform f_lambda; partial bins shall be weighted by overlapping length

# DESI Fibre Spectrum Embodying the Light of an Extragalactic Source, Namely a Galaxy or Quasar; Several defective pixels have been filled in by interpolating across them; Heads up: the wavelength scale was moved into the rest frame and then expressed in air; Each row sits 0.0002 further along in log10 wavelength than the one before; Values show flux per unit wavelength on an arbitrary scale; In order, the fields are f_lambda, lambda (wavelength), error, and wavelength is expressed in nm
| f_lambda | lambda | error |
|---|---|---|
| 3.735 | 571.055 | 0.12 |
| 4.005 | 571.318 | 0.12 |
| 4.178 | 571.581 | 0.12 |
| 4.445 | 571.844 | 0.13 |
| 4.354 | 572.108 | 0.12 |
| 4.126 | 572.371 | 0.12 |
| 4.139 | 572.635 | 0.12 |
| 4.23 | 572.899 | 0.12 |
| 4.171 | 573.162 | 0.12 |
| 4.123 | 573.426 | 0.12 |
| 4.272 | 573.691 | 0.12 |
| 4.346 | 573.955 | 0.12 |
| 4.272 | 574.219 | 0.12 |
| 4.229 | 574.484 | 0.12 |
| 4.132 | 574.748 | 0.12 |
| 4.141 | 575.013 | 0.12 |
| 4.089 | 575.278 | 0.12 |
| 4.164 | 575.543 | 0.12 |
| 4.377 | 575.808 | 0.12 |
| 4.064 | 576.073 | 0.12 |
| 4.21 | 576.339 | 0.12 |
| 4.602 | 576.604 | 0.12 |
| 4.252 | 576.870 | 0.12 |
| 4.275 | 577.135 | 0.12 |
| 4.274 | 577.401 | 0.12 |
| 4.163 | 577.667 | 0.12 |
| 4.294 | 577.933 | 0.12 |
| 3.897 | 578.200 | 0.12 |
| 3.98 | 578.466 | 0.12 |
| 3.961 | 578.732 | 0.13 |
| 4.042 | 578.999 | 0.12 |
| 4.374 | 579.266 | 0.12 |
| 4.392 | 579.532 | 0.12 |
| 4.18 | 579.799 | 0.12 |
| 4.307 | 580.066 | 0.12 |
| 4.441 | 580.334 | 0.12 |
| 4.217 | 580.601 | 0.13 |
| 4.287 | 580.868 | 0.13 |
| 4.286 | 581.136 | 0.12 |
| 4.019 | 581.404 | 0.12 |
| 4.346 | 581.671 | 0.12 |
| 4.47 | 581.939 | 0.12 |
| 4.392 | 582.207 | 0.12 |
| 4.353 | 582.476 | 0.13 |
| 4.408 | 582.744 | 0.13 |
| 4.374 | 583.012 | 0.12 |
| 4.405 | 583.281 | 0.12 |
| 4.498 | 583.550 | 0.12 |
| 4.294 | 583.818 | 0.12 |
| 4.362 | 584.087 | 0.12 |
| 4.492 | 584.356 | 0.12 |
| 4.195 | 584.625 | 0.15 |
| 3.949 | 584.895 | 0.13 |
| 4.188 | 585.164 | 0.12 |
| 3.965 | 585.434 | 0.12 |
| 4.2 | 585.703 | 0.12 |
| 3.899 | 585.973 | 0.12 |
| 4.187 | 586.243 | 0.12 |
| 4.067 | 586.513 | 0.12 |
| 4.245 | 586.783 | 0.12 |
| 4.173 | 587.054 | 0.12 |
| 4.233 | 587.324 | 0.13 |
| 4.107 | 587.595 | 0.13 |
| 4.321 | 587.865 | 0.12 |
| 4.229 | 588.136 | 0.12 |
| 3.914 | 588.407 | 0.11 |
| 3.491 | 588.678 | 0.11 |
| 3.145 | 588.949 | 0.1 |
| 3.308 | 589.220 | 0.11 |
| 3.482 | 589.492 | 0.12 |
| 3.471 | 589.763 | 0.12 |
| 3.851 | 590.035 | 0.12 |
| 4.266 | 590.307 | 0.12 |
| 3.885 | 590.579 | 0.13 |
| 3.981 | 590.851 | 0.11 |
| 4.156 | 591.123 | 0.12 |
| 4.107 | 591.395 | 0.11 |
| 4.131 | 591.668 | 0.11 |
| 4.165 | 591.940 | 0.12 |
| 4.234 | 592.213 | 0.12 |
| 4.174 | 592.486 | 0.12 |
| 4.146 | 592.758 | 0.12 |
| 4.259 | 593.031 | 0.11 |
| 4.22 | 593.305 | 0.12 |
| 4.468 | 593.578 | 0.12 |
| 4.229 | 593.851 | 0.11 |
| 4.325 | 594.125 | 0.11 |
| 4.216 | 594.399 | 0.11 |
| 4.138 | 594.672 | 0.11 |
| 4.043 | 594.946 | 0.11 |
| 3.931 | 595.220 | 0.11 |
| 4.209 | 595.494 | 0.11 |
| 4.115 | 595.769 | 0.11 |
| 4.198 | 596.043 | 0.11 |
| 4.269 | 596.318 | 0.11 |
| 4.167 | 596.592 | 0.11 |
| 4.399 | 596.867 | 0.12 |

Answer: 0.321 nm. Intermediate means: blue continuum 4.17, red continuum 4.24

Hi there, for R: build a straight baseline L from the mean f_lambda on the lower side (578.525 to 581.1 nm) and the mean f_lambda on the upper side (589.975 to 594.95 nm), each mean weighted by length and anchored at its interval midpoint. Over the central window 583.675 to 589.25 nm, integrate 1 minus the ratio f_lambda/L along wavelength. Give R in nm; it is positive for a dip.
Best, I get 0.19 nm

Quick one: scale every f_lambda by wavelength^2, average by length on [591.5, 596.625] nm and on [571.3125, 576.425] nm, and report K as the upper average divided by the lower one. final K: 1.07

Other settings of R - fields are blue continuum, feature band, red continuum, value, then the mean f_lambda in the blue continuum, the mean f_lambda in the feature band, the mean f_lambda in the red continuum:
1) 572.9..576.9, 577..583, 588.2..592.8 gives -0.19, 4.23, 4.25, 3.88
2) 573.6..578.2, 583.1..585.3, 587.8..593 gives -0.13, 4.23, 4.3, 3.92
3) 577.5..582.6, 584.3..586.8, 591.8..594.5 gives 0.07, 4.23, 4.12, 4.24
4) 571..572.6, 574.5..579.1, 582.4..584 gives 0.09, 4.16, 4.17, 4.39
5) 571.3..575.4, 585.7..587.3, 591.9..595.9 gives 0.03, 4.21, 4.13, 4.19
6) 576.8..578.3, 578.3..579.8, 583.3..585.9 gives 0.02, 4.2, 4.15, 4.24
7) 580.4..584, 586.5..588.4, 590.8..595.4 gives 0.03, 4.34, 4.19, 4.18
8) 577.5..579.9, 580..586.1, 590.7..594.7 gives -0.17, 4.14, 4.28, 4.2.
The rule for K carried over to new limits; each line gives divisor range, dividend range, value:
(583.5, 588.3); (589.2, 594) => 0.98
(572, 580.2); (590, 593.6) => 1.04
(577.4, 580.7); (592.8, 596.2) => 1.05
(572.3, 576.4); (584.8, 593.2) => 1.00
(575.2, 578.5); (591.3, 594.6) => 1.06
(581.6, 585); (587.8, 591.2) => 0.89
